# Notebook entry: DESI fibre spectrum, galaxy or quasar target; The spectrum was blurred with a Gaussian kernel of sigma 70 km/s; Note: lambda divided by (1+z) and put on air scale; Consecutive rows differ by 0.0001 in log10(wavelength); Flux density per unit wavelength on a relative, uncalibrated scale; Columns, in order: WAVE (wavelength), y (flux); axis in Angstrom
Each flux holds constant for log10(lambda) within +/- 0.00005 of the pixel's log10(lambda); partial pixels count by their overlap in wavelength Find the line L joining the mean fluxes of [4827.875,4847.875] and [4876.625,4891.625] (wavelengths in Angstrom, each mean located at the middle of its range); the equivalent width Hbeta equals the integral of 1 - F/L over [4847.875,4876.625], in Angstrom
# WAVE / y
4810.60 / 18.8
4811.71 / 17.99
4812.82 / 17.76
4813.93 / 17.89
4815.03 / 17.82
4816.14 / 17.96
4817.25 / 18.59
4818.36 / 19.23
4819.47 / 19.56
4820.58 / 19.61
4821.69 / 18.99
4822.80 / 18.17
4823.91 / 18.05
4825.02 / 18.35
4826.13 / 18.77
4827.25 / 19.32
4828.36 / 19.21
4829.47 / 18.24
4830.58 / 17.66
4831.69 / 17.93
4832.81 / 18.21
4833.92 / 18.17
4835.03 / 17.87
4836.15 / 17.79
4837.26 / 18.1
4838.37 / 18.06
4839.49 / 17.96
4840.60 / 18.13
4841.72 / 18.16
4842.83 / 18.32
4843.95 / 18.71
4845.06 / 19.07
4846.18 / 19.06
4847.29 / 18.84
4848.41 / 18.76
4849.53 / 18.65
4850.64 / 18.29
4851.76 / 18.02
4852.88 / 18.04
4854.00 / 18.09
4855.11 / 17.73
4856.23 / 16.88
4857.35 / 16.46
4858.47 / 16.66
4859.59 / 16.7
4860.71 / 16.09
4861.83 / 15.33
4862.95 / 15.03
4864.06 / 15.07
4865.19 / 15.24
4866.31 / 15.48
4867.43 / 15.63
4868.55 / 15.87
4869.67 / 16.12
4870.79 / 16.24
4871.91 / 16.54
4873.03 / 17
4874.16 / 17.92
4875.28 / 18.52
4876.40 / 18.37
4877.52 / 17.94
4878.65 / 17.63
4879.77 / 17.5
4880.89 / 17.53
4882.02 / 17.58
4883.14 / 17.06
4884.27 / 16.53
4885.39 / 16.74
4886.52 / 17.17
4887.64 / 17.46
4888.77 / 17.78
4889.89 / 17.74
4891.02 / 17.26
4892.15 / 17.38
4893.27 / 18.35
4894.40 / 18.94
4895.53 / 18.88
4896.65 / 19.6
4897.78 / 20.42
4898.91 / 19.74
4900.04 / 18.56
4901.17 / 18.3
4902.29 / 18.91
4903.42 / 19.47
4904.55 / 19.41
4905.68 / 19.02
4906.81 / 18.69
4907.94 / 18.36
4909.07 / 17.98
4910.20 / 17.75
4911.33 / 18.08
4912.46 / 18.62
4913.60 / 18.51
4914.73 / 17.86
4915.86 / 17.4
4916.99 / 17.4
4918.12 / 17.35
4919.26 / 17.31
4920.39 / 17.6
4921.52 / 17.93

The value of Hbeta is 1.6 Angstrom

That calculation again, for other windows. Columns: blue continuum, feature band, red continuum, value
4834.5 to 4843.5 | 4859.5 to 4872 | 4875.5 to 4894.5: 1.4 Angstrom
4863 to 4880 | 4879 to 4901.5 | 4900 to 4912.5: -0.4 Angstrom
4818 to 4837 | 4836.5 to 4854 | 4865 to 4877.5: -0.6 Angstrom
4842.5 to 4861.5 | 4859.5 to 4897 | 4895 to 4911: 2.8 Angstrom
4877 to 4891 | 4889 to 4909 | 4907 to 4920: -1.2 Angstrom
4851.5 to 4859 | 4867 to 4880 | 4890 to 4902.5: 0.6 Angstrom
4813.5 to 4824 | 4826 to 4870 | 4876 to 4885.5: 1.3 Angstrom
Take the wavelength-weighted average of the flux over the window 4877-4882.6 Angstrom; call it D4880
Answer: 17.6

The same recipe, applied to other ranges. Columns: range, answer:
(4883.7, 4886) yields 16.6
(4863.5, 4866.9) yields 15.3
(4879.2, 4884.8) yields 17.2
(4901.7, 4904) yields 19.2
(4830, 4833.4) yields 17.9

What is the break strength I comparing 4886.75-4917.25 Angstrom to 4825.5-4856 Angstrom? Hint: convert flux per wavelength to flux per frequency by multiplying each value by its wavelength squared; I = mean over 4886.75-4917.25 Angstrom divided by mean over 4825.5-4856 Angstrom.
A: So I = 1.03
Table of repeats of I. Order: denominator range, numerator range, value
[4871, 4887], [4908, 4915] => 1.06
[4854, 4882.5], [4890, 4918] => 1.12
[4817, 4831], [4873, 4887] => 0.96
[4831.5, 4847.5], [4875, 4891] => 0.97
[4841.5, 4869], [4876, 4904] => 1.07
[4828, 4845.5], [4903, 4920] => 1.03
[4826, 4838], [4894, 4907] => 1.08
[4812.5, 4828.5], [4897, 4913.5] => 1.05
